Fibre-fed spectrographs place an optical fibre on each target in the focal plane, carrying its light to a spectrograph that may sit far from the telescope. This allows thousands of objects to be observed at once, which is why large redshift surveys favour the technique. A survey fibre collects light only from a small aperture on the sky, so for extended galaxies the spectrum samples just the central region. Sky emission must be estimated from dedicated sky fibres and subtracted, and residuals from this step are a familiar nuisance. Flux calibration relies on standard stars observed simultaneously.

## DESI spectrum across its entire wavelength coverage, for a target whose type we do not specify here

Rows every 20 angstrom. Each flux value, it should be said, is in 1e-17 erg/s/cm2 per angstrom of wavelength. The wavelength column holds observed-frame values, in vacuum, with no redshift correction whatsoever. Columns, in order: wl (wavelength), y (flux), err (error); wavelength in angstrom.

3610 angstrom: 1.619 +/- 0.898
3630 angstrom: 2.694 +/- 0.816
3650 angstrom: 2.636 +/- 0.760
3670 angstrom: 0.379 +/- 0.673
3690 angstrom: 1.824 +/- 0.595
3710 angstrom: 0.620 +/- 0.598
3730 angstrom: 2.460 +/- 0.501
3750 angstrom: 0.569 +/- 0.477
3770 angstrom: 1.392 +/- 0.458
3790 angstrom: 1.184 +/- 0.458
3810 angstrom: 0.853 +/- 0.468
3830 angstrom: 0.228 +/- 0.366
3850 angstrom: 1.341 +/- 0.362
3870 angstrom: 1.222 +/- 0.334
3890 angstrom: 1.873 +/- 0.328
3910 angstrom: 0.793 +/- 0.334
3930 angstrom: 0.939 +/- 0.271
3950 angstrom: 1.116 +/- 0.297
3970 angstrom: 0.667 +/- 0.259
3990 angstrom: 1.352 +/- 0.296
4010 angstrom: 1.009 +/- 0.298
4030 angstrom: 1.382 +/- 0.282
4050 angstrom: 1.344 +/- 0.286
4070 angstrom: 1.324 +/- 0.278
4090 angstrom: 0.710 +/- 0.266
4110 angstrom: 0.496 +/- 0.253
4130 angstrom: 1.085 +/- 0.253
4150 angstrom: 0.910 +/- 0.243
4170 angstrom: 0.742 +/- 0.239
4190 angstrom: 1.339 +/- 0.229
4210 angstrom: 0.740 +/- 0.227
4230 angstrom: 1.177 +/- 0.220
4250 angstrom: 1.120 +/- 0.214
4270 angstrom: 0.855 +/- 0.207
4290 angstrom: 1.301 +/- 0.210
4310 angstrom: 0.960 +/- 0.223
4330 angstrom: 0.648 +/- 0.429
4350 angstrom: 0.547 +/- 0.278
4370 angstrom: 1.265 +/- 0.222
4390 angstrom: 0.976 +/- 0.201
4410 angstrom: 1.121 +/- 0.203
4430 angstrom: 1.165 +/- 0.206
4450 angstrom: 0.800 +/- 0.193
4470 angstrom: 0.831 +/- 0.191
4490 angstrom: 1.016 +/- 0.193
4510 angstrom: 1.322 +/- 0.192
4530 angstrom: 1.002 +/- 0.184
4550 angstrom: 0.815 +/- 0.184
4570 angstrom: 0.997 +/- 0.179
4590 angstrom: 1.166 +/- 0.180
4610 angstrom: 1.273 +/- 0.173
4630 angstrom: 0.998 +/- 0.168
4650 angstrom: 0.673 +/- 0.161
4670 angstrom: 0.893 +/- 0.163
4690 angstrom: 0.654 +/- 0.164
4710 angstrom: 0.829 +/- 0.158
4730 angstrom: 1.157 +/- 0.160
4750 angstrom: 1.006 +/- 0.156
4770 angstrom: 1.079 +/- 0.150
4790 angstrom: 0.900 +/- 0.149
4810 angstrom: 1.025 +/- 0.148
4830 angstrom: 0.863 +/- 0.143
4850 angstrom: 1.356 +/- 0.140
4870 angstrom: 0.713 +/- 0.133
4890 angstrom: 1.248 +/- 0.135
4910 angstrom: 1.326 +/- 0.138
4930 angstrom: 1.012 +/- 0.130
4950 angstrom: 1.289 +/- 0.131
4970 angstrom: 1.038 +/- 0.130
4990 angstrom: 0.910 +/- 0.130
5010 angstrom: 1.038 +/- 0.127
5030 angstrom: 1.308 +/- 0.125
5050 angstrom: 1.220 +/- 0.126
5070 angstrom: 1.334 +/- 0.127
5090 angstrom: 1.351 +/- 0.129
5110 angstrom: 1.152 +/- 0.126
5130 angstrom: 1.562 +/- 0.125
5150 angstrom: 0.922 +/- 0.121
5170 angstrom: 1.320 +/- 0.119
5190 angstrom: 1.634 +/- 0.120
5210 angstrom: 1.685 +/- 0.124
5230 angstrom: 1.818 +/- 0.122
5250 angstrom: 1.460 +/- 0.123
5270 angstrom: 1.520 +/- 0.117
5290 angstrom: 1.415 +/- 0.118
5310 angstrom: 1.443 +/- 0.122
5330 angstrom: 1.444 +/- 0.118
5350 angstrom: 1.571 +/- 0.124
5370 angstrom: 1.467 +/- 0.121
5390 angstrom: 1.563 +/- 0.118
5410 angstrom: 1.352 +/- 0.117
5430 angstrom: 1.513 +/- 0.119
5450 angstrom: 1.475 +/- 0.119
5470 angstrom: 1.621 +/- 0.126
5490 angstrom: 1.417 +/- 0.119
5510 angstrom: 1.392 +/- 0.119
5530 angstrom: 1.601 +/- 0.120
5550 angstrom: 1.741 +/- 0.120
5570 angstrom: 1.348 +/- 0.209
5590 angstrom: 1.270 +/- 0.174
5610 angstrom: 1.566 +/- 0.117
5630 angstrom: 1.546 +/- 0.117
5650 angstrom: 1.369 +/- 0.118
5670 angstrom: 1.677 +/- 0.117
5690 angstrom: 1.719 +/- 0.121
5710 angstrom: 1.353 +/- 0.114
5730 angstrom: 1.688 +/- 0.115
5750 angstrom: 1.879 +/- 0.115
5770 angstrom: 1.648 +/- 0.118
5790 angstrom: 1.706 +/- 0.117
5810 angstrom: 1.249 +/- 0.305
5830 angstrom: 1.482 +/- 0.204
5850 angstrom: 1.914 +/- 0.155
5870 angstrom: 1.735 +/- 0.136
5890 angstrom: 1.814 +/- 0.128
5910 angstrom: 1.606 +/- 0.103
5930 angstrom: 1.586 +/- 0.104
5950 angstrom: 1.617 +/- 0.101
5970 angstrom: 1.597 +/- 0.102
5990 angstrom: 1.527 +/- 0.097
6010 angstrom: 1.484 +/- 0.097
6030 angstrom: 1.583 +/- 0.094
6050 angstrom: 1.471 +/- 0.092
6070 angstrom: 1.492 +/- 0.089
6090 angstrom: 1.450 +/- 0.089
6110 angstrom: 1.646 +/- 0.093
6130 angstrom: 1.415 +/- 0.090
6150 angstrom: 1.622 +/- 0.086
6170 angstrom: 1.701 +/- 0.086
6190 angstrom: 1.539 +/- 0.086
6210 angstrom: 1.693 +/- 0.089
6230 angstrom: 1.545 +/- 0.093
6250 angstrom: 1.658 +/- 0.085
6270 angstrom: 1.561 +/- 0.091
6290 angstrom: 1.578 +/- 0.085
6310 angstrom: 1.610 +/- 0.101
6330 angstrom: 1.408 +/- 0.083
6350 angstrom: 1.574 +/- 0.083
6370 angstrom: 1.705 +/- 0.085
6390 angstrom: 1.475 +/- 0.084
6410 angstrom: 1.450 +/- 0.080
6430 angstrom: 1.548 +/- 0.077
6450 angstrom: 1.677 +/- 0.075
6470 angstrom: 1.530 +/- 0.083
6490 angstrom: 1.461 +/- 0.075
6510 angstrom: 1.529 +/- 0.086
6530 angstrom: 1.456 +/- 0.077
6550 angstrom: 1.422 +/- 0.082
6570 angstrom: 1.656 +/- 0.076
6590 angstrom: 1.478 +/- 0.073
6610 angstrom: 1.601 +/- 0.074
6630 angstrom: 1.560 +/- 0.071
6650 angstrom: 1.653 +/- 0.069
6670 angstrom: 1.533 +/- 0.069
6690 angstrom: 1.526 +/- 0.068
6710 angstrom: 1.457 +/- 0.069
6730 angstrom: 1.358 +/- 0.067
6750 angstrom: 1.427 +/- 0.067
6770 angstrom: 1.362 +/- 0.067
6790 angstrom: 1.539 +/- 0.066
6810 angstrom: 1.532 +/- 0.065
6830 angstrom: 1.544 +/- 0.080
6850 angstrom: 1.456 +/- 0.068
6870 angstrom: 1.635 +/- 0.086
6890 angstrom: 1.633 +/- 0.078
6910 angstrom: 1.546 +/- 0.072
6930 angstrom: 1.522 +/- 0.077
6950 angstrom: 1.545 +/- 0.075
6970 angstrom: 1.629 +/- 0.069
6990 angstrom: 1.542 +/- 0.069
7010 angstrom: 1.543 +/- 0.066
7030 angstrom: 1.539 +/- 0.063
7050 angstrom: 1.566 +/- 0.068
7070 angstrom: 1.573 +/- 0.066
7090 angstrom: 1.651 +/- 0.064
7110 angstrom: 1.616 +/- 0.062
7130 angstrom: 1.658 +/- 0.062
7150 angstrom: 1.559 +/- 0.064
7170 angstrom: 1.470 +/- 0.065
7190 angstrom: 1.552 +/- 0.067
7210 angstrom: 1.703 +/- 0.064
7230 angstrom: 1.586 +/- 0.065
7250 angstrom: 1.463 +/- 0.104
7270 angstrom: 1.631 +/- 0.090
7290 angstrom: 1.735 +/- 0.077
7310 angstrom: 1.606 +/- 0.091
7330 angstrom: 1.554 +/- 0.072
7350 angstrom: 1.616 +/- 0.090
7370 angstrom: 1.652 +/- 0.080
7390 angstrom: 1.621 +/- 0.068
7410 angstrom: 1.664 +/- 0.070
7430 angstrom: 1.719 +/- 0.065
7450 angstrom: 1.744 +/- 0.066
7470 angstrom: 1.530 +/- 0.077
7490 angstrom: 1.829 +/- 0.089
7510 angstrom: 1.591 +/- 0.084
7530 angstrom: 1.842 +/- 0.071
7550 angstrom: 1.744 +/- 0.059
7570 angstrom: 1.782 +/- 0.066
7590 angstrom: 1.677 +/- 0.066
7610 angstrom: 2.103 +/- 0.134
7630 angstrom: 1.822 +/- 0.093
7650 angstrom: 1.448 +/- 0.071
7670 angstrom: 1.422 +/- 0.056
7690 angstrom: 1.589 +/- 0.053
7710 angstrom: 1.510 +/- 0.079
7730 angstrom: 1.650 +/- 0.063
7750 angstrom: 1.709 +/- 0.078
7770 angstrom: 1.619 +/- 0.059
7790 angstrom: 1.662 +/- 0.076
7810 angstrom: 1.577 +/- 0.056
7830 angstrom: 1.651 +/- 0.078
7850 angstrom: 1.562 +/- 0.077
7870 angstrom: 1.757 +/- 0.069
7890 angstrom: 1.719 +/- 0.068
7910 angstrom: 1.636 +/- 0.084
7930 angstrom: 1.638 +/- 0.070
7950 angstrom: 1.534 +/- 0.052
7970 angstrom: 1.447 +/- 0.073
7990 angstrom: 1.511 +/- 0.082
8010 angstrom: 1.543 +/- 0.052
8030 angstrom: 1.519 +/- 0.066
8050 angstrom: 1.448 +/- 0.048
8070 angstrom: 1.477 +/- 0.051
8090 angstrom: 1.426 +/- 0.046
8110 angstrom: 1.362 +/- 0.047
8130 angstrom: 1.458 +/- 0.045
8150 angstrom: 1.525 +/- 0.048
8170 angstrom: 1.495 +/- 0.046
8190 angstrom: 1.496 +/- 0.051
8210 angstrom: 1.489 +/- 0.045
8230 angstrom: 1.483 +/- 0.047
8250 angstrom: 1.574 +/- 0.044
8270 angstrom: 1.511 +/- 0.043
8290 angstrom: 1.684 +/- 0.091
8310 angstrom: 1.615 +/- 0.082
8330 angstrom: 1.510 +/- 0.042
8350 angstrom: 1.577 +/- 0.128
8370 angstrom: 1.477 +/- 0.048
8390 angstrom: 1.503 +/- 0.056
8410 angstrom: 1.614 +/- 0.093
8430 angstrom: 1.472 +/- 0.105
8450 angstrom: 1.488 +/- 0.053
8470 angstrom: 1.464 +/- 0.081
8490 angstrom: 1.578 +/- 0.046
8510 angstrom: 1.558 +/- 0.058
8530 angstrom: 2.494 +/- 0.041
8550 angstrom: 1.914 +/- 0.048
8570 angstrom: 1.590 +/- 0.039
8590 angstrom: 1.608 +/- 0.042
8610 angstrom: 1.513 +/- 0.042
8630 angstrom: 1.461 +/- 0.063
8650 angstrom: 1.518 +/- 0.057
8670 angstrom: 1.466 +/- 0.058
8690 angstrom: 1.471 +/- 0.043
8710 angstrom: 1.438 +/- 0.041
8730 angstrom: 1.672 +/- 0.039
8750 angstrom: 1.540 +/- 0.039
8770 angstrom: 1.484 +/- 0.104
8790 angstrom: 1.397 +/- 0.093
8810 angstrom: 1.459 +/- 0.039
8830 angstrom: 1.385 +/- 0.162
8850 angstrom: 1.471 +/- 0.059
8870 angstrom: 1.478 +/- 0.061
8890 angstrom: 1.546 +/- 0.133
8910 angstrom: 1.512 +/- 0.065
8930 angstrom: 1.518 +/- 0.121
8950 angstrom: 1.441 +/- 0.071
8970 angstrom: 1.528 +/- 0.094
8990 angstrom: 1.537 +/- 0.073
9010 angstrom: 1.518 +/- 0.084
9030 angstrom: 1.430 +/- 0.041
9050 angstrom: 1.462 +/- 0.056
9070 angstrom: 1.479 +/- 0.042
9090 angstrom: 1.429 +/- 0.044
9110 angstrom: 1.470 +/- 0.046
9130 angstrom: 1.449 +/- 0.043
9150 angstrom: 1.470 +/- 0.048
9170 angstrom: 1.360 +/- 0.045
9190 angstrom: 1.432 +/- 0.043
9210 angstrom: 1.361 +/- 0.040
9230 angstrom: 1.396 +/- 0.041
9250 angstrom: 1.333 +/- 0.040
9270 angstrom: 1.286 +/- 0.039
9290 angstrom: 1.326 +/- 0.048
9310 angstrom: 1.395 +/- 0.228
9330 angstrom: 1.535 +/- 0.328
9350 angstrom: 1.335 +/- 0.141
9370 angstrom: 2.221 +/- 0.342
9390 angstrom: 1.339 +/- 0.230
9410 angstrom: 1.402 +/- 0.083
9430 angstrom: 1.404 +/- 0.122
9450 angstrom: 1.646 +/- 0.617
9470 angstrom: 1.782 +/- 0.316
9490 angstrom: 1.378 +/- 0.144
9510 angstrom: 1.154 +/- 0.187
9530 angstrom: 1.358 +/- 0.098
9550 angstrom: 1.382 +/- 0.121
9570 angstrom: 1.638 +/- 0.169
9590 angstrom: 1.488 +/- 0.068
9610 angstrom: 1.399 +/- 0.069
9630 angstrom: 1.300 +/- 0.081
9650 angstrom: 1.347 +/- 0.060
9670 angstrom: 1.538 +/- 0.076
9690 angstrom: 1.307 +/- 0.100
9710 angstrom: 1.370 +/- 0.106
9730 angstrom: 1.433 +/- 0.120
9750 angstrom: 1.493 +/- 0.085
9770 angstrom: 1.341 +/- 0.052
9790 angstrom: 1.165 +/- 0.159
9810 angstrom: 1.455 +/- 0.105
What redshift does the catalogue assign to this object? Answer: 0.299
